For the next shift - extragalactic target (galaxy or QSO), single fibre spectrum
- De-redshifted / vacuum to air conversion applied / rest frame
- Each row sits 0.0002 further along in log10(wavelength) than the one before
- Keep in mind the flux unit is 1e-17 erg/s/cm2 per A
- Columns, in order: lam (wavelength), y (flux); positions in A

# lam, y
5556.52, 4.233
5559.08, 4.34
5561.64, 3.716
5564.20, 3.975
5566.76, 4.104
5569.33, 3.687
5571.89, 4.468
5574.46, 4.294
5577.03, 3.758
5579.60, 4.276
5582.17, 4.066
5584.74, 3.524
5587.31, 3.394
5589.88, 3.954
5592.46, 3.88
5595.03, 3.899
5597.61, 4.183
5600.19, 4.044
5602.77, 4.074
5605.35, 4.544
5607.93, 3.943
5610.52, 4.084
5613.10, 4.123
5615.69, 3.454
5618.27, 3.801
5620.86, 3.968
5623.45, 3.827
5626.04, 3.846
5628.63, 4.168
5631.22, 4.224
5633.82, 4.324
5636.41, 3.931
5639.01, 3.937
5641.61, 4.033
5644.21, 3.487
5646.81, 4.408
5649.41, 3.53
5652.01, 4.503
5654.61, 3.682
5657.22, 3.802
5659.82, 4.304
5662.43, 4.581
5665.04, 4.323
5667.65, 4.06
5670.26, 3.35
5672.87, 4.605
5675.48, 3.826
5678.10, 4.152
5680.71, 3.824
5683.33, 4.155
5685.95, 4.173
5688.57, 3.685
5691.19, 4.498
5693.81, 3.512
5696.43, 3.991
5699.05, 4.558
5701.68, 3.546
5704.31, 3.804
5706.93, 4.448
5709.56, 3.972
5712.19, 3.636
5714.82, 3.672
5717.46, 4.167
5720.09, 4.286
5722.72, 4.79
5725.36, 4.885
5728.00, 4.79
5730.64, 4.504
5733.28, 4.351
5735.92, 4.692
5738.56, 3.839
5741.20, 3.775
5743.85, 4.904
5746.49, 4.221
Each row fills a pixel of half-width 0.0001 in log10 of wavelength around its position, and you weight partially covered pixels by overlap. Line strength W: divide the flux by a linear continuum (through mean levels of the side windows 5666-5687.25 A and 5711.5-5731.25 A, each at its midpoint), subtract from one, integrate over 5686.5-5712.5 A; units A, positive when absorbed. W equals 1.3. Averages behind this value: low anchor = 4.02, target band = 3.98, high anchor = 4.36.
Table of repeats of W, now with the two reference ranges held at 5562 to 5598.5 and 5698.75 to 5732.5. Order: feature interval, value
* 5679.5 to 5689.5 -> 0.5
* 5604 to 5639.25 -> 0.2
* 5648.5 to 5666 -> 0.0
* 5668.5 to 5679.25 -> 0.4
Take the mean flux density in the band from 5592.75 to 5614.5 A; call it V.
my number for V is 4.1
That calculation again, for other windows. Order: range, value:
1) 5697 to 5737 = 4.27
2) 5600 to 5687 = 4.03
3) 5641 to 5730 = 4.09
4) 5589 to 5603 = 4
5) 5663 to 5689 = 4.04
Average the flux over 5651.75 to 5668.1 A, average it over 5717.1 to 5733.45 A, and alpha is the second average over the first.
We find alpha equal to 1.10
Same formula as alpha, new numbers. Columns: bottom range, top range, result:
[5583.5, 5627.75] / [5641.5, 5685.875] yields 1.03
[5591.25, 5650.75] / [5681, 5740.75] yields 1.05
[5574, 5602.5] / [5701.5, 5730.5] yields 1.07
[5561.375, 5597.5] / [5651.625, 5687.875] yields 1.03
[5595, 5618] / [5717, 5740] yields 1.11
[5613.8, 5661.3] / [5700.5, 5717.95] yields 0.98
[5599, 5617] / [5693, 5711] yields 0.99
